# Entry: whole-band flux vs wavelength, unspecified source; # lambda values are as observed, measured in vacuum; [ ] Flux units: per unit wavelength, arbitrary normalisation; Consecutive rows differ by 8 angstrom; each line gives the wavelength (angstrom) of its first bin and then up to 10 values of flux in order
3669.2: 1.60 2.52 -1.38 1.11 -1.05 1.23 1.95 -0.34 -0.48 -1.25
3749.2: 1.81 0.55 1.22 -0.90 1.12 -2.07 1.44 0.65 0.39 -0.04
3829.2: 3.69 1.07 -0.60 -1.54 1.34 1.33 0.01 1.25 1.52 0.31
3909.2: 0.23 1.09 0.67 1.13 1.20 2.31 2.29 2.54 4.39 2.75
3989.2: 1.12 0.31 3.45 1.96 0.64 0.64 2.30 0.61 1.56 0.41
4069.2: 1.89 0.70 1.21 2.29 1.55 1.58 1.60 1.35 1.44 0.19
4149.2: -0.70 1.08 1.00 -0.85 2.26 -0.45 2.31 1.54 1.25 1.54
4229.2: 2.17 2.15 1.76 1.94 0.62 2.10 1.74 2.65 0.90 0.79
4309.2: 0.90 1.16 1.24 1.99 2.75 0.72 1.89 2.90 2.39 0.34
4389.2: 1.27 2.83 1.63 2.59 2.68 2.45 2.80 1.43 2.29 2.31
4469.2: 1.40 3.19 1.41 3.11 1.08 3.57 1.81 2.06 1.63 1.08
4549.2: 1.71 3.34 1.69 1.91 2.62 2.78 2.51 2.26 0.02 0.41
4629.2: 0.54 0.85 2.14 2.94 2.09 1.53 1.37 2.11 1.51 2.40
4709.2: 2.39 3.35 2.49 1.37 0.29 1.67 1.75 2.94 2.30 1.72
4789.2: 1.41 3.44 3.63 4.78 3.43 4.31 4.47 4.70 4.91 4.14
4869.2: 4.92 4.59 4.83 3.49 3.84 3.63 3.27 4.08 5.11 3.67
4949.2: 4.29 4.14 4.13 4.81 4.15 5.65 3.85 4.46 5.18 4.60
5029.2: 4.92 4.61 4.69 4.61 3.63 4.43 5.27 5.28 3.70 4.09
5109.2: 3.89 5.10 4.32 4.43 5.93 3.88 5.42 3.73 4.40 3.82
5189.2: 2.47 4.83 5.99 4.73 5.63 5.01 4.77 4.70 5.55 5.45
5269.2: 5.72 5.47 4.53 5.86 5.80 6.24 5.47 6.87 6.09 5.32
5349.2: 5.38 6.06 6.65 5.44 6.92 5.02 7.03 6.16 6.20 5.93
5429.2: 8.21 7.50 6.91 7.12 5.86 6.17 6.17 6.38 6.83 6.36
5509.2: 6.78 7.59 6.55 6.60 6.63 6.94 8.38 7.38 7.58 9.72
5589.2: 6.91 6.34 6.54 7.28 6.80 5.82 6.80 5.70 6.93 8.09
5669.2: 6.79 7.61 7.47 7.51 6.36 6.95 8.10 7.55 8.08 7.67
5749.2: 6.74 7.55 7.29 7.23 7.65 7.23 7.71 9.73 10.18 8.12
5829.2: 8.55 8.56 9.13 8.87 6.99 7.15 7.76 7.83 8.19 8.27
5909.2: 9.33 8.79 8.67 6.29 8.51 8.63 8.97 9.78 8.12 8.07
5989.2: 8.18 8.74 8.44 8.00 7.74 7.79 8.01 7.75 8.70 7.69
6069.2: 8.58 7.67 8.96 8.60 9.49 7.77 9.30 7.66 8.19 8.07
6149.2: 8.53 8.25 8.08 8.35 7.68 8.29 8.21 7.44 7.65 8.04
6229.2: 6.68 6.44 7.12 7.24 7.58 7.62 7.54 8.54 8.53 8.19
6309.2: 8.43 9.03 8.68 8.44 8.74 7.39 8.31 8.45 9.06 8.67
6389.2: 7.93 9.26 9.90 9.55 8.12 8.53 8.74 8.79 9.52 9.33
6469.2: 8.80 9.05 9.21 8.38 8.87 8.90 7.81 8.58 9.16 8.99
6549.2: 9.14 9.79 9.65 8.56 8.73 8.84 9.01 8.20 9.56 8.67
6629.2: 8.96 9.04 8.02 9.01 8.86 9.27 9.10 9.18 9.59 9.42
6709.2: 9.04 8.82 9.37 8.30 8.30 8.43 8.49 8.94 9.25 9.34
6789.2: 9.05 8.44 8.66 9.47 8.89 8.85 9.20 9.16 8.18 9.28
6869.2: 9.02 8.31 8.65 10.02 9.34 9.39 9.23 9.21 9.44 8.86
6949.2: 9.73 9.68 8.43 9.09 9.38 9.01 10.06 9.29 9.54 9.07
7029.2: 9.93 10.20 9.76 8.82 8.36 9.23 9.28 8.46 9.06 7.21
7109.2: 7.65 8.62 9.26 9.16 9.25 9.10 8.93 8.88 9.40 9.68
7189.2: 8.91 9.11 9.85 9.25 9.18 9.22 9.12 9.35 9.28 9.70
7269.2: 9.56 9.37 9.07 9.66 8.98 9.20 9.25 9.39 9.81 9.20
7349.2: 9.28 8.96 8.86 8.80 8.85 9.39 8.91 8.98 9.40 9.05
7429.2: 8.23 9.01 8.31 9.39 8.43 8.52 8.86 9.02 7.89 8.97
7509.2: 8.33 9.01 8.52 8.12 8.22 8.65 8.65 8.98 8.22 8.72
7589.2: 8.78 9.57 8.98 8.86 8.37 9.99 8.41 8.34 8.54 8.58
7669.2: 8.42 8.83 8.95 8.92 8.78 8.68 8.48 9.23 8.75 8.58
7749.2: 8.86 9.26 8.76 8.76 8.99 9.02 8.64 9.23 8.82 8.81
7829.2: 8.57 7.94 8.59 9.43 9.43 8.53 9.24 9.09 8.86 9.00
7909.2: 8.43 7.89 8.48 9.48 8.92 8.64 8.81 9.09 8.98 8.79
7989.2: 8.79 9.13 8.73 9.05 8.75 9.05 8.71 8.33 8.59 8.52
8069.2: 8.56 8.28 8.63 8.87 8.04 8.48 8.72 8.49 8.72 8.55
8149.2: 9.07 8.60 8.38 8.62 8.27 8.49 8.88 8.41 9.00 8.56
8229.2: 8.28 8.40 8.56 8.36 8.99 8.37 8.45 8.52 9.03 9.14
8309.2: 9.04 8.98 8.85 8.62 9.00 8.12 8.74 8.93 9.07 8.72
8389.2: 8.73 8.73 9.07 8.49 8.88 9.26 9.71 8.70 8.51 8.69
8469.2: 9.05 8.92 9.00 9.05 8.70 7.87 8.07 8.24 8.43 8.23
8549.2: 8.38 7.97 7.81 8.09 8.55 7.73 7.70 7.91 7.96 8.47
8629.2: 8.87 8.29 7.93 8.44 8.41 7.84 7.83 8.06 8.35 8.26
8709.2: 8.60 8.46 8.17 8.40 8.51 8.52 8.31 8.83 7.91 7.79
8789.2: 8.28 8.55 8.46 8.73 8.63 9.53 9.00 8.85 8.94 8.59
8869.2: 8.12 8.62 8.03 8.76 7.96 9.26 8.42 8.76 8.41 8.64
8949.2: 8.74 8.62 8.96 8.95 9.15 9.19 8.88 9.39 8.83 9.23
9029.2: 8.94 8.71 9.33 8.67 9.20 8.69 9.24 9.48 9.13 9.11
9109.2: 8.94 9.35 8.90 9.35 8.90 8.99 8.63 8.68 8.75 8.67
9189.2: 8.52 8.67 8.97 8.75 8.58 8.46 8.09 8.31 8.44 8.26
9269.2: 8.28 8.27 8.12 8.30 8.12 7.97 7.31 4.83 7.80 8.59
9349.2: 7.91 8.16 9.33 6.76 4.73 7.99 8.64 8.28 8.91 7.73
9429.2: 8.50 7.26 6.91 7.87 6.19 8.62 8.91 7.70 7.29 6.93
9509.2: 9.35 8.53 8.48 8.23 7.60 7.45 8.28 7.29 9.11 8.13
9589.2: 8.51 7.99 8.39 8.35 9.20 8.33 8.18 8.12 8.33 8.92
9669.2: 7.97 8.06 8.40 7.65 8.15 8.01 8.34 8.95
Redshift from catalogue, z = 0.21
